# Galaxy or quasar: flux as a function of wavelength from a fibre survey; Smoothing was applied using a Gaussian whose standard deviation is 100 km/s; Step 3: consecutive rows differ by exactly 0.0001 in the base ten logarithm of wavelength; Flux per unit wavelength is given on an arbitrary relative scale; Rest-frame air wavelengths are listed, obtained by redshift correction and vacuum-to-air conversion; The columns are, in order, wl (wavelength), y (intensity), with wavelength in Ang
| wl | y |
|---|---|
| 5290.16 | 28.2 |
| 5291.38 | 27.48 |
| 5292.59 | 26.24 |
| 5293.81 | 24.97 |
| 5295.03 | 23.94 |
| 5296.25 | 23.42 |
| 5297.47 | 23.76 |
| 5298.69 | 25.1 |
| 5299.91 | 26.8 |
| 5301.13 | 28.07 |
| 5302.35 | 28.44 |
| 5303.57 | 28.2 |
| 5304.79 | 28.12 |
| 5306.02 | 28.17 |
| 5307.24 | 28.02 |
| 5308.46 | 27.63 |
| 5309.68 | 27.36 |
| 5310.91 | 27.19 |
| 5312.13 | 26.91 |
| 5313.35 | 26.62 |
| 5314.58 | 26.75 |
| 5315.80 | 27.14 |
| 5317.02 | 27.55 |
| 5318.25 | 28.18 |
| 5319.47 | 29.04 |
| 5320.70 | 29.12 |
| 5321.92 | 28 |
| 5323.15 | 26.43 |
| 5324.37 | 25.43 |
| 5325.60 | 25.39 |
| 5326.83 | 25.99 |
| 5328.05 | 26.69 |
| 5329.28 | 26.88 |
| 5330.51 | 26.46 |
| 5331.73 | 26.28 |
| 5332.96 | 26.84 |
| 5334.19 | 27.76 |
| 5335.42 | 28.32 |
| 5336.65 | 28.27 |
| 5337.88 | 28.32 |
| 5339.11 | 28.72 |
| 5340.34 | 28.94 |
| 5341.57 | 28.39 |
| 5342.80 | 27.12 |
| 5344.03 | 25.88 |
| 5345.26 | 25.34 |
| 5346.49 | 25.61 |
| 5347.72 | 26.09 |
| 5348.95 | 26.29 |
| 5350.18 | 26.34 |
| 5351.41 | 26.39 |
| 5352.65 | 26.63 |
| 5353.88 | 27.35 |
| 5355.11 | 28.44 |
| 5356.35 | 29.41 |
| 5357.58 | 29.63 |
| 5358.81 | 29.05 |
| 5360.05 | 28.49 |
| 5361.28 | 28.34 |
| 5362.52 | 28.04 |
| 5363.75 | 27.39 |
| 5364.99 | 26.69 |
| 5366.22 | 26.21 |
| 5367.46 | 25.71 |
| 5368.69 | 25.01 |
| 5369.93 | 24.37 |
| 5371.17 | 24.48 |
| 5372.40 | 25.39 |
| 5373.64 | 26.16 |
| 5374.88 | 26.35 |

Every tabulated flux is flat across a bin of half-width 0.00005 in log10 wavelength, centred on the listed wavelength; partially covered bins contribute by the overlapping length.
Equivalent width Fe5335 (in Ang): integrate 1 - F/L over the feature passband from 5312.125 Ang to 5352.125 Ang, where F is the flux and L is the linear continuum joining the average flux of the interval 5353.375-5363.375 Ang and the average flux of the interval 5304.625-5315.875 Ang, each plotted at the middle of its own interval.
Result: 1.20 Ang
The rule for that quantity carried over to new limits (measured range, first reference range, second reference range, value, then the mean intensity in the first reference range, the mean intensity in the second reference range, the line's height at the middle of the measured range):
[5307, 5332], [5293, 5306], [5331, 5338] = -0.13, 26.2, 27.6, 27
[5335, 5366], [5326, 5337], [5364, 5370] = -1.41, 27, 25.8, 26.4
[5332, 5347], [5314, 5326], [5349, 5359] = 0.08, 27.3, 27.8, 27.6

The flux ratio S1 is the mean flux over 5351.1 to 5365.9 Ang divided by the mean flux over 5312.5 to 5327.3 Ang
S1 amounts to 1.0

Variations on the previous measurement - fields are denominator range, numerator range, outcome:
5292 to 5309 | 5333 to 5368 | 1.04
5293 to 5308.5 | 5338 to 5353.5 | 1.02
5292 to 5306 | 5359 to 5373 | 1.01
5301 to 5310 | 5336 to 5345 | 0.99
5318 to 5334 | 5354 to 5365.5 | 1.05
